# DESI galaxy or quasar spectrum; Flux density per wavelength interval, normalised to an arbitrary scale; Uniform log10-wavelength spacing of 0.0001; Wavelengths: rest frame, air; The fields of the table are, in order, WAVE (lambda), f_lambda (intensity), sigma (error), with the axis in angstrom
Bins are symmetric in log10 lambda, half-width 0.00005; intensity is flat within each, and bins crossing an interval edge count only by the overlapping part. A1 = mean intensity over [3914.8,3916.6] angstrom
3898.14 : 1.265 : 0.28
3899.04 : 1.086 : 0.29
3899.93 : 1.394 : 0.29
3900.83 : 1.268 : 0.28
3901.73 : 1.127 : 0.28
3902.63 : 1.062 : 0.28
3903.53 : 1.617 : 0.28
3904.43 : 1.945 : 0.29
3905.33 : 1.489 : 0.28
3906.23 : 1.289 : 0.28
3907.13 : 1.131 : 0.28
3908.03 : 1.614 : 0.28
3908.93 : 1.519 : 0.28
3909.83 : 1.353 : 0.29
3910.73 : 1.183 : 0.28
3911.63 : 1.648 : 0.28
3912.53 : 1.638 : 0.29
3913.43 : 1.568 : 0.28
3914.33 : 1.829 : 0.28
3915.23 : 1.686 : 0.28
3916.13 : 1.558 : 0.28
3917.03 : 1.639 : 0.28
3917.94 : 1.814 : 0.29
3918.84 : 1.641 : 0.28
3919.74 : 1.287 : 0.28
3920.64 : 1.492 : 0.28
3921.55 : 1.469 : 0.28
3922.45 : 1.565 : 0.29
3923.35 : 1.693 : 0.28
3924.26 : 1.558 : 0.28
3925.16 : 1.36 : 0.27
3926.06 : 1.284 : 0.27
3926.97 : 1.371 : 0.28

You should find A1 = 1.62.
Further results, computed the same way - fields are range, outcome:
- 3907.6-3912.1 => 1.46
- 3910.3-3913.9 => 1.51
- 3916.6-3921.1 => 1.57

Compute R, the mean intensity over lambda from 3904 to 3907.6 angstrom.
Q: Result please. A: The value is 1.46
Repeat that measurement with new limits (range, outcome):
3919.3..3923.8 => 1.5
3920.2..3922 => 1.48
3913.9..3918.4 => 1.7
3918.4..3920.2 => 1.47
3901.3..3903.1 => 1.1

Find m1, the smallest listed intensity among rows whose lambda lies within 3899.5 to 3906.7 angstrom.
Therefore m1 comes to 1.062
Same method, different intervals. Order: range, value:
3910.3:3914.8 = 1.183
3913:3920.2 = 1.287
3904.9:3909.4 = 1.131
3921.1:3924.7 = 1.469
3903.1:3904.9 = 1.617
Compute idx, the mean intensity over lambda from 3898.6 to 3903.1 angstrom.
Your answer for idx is 1.19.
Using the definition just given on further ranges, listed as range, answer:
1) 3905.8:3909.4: 1.39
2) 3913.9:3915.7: 1.76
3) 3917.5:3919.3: 1.73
